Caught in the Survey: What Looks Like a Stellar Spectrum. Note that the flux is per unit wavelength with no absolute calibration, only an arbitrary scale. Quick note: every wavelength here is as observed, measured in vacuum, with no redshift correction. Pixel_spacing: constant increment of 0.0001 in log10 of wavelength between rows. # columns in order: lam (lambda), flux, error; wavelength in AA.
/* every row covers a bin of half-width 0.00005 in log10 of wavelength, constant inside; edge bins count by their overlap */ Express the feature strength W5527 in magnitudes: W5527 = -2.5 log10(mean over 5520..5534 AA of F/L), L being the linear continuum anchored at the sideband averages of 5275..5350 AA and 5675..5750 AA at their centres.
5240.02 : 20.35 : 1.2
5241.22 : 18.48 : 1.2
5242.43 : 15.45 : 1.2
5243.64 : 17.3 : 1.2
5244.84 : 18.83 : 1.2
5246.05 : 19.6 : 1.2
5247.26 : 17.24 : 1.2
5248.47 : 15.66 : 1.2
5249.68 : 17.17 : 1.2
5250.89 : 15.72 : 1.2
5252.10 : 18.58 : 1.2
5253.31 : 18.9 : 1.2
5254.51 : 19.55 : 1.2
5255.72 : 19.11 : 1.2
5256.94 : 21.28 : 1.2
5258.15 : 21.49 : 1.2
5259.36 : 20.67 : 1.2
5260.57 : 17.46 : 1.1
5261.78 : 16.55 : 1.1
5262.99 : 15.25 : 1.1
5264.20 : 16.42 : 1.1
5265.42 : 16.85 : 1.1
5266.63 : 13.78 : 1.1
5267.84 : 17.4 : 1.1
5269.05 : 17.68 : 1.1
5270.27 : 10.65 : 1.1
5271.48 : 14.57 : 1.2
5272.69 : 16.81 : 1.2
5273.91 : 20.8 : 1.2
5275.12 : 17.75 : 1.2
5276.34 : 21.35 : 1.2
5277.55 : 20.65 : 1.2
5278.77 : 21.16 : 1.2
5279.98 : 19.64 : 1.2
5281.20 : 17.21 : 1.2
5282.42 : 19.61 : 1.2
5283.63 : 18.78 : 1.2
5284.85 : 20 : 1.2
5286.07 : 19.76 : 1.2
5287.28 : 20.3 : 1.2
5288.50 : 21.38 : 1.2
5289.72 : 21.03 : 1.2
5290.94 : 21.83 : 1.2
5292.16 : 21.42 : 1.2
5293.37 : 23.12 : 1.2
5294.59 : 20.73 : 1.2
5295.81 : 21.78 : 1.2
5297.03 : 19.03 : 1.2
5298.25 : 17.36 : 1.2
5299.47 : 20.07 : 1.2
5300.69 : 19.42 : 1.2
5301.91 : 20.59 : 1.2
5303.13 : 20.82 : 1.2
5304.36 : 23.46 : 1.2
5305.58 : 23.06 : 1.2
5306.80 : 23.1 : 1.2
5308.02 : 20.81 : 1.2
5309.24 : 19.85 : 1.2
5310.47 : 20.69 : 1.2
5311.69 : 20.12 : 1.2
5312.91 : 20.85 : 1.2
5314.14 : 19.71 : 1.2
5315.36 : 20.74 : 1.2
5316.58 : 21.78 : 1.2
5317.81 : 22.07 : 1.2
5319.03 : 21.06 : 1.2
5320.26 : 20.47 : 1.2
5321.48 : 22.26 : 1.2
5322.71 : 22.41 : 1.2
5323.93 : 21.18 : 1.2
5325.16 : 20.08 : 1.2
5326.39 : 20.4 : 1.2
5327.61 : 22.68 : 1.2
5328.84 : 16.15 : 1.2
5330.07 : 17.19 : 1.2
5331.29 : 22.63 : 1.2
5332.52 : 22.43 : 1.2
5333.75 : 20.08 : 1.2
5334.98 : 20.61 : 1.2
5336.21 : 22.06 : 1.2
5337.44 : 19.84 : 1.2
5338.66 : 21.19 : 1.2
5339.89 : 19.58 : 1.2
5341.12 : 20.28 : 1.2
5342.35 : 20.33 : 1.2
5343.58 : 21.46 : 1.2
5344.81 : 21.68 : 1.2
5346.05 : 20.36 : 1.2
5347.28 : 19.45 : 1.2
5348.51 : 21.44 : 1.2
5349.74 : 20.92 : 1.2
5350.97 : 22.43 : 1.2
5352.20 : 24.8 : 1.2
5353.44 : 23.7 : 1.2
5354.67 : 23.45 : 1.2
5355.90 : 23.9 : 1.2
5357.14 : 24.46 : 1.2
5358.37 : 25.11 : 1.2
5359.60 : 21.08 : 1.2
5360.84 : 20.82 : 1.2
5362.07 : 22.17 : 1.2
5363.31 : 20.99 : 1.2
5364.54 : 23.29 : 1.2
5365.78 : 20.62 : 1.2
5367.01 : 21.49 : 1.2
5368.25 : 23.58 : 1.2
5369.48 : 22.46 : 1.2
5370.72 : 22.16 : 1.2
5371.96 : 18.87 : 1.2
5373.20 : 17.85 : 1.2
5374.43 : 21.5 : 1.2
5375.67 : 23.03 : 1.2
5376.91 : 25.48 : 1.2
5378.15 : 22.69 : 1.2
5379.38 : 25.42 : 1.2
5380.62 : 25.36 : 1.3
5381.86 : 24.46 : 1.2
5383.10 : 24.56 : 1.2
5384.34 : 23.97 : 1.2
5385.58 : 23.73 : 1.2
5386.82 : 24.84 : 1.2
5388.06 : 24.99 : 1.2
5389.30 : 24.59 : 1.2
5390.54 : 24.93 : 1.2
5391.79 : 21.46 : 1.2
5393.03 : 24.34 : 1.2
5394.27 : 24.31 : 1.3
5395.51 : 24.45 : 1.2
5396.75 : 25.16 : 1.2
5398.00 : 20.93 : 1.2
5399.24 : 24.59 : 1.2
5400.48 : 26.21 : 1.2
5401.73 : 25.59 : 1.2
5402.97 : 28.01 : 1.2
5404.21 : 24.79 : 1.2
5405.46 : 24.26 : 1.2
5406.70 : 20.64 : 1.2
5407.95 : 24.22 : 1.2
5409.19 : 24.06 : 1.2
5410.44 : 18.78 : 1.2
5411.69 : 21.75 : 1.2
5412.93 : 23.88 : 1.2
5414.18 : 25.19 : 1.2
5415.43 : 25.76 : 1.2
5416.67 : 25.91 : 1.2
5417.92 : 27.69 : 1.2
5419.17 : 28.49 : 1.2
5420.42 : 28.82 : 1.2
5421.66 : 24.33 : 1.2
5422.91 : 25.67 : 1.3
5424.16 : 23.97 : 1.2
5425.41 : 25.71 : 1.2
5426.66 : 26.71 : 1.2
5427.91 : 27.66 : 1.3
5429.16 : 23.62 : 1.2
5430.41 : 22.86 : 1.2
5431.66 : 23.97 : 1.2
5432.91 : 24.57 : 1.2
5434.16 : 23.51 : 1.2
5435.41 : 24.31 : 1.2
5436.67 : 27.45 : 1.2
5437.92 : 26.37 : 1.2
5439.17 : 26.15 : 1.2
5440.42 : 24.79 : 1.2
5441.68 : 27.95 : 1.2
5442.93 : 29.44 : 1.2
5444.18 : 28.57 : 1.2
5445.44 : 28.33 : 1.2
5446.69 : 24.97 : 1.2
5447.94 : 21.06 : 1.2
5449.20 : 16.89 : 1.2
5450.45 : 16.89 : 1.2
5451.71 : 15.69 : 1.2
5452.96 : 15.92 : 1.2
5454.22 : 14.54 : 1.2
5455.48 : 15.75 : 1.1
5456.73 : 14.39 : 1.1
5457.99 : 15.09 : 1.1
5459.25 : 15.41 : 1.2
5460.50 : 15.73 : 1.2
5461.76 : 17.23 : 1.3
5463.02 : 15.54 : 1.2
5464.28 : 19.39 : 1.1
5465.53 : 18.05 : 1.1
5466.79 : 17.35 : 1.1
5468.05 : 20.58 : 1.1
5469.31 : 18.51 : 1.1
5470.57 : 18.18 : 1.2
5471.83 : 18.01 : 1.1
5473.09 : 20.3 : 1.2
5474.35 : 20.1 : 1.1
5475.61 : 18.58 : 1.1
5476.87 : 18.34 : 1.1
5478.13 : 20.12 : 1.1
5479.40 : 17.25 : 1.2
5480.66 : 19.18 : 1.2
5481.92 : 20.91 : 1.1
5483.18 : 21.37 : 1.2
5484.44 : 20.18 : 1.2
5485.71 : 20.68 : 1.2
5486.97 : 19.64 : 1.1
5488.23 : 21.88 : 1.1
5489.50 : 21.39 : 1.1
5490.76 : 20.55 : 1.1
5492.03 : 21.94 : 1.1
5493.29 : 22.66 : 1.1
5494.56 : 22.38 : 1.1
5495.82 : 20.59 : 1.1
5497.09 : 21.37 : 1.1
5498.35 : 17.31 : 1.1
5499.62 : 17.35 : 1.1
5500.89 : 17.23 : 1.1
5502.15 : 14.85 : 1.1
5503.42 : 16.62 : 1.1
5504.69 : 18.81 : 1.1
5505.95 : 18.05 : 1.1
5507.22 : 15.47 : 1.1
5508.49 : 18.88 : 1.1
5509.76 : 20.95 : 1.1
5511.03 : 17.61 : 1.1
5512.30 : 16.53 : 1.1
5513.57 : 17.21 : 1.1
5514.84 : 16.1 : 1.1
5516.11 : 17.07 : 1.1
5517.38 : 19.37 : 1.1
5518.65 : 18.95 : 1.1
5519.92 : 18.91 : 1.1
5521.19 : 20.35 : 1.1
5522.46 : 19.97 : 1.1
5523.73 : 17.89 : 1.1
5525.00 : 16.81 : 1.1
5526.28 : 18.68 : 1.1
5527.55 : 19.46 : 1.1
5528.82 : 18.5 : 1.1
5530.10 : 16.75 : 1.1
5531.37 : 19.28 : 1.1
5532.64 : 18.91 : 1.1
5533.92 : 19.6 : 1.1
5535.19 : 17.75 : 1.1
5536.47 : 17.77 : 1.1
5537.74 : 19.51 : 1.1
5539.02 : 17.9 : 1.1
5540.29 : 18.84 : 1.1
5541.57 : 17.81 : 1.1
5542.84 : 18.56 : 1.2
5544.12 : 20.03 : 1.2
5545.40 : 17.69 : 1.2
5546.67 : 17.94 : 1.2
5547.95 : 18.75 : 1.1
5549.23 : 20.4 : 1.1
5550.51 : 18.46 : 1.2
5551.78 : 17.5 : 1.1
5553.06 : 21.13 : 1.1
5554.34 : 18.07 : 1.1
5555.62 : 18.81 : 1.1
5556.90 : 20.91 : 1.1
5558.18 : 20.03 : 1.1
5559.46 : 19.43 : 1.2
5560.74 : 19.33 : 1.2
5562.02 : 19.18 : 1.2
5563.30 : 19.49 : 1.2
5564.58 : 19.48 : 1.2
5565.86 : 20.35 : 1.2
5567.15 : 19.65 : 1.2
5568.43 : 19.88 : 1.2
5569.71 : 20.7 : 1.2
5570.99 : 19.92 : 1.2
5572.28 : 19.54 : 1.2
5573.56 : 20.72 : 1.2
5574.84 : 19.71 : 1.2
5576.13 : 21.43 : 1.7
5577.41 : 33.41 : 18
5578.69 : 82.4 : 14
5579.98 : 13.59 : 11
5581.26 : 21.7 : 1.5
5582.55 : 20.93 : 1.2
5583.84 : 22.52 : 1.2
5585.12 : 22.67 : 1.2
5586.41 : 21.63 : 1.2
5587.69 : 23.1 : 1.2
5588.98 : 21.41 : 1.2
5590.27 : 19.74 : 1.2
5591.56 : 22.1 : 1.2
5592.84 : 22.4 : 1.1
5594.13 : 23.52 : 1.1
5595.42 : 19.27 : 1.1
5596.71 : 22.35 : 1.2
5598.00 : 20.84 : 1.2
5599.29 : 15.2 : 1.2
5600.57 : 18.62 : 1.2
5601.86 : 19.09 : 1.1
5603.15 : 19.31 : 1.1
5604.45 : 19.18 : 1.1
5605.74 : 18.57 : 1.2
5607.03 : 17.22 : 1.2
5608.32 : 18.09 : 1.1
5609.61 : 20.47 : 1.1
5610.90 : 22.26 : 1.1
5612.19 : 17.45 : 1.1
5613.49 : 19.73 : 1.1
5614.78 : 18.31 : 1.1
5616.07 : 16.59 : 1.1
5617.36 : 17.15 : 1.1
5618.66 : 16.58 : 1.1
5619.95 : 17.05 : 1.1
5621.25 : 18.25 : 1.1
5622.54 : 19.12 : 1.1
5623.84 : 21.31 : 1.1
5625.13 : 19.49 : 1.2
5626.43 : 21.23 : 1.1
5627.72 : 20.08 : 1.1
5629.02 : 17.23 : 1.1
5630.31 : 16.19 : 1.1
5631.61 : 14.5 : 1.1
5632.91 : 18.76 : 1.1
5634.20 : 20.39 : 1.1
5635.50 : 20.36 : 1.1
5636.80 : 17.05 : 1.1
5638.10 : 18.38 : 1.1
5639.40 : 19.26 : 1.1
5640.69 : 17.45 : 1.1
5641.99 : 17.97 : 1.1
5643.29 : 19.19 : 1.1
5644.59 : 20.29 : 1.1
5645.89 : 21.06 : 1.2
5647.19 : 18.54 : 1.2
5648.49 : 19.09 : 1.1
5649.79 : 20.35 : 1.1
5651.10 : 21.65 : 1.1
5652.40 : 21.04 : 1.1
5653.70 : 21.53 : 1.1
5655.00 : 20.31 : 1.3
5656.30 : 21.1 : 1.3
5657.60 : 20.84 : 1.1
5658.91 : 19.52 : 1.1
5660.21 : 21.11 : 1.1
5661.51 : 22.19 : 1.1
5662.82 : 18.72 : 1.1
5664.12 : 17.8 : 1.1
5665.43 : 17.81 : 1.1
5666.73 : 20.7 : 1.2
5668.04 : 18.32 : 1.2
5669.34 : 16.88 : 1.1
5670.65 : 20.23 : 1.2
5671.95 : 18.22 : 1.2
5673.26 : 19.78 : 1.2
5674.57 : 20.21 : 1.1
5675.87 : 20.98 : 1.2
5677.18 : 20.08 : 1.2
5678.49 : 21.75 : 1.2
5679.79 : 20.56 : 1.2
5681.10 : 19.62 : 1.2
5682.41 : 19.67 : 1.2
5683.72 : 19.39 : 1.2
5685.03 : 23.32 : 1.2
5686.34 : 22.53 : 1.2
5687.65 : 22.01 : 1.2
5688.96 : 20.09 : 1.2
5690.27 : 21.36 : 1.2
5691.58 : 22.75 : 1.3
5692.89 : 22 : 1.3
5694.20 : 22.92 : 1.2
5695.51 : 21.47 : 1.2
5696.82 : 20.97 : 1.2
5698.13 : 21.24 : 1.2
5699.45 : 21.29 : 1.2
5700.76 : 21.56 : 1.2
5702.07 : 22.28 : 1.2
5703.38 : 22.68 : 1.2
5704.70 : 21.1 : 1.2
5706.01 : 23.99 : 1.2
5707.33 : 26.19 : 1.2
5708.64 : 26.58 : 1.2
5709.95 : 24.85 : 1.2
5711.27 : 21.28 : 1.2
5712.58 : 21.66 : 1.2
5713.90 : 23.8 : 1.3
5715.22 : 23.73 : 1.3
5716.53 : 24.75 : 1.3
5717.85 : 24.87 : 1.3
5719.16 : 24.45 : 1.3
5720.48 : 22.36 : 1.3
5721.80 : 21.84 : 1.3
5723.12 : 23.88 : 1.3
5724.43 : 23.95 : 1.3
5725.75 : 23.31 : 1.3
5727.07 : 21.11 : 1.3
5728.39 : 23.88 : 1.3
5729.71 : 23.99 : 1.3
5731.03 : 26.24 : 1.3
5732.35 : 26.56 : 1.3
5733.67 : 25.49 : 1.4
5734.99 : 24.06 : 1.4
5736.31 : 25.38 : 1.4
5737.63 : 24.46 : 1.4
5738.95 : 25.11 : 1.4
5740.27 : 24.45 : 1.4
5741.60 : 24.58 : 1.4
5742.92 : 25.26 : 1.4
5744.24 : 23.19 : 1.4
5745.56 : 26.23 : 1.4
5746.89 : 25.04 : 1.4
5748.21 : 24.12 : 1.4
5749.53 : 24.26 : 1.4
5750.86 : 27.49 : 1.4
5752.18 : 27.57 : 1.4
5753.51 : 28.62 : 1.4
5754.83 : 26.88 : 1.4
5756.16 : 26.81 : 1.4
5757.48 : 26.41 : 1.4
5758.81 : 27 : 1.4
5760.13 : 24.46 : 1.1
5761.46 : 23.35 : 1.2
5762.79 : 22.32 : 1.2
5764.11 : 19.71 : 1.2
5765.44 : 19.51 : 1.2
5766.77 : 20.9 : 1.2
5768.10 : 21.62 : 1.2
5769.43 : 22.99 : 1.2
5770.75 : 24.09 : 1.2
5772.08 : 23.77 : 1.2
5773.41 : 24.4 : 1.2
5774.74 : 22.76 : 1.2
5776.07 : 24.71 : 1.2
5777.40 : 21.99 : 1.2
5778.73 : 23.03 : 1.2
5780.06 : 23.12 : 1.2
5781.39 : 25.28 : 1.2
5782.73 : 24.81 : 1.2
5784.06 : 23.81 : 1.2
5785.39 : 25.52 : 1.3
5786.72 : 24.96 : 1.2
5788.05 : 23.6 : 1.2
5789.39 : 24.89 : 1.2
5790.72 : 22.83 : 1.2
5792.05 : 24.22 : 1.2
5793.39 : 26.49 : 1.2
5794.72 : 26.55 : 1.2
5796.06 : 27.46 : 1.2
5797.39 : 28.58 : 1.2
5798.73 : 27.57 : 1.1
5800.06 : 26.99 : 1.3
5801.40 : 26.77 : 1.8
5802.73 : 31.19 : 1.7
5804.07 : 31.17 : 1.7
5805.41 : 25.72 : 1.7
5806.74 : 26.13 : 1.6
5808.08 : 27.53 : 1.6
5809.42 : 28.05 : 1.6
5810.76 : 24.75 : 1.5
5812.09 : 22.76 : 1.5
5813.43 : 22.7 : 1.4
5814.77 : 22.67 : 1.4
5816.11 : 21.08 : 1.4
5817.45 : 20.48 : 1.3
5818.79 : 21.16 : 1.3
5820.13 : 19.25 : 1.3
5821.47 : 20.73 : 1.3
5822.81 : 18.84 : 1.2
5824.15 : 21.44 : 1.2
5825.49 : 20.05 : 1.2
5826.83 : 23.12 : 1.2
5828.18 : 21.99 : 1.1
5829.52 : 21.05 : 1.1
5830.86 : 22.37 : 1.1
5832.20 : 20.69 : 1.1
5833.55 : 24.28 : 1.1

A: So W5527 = 0.17 mag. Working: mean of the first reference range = 20.7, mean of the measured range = 18.7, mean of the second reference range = 23.1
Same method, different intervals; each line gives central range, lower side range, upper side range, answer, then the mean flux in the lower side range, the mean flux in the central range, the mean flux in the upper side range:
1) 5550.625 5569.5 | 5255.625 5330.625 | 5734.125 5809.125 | 0.16 mag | 19.7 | 19.5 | 25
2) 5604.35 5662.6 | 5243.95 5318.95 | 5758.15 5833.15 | 0.17 mag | 19.3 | 19.2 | 23.8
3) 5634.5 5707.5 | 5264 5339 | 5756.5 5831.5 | 0.12 mag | 20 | 20.5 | 24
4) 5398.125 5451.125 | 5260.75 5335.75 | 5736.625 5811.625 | -0.17 mag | 19.8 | 24.8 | 25.1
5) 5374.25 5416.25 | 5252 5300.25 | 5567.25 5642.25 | -0.22 mag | 19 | 24.1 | 20.7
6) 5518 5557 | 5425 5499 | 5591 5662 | 0.08 mag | 20.9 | 18.7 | 19.4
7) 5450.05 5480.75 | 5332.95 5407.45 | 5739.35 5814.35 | 0.32 mag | 22.8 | 17.4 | 25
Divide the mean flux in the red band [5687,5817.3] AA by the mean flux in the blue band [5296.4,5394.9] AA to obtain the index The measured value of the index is 1.1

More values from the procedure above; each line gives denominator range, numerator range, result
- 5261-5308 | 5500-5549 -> 0.95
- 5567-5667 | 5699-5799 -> 1.18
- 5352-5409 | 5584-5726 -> 0.87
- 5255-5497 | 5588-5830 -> 1.03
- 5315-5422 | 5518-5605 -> 0.91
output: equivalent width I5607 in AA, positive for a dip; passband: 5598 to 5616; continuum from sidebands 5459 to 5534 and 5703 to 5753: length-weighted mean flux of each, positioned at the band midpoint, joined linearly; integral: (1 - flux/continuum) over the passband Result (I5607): 2.3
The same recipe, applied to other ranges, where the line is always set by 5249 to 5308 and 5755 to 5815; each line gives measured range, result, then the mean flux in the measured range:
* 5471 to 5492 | 1.48 AA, 19.9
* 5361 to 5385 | -2.77 AA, 22.6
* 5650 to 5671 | 3.10 AA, 20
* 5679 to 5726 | 2.79 AA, 22.5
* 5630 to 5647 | 3.39 AA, 18.6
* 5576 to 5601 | -2.11 AA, 24.6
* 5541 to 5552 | 1.77 AA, 18.6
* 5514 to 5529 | 2.34 AA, 18.5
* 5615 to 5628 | 2.48 AA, 18.6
